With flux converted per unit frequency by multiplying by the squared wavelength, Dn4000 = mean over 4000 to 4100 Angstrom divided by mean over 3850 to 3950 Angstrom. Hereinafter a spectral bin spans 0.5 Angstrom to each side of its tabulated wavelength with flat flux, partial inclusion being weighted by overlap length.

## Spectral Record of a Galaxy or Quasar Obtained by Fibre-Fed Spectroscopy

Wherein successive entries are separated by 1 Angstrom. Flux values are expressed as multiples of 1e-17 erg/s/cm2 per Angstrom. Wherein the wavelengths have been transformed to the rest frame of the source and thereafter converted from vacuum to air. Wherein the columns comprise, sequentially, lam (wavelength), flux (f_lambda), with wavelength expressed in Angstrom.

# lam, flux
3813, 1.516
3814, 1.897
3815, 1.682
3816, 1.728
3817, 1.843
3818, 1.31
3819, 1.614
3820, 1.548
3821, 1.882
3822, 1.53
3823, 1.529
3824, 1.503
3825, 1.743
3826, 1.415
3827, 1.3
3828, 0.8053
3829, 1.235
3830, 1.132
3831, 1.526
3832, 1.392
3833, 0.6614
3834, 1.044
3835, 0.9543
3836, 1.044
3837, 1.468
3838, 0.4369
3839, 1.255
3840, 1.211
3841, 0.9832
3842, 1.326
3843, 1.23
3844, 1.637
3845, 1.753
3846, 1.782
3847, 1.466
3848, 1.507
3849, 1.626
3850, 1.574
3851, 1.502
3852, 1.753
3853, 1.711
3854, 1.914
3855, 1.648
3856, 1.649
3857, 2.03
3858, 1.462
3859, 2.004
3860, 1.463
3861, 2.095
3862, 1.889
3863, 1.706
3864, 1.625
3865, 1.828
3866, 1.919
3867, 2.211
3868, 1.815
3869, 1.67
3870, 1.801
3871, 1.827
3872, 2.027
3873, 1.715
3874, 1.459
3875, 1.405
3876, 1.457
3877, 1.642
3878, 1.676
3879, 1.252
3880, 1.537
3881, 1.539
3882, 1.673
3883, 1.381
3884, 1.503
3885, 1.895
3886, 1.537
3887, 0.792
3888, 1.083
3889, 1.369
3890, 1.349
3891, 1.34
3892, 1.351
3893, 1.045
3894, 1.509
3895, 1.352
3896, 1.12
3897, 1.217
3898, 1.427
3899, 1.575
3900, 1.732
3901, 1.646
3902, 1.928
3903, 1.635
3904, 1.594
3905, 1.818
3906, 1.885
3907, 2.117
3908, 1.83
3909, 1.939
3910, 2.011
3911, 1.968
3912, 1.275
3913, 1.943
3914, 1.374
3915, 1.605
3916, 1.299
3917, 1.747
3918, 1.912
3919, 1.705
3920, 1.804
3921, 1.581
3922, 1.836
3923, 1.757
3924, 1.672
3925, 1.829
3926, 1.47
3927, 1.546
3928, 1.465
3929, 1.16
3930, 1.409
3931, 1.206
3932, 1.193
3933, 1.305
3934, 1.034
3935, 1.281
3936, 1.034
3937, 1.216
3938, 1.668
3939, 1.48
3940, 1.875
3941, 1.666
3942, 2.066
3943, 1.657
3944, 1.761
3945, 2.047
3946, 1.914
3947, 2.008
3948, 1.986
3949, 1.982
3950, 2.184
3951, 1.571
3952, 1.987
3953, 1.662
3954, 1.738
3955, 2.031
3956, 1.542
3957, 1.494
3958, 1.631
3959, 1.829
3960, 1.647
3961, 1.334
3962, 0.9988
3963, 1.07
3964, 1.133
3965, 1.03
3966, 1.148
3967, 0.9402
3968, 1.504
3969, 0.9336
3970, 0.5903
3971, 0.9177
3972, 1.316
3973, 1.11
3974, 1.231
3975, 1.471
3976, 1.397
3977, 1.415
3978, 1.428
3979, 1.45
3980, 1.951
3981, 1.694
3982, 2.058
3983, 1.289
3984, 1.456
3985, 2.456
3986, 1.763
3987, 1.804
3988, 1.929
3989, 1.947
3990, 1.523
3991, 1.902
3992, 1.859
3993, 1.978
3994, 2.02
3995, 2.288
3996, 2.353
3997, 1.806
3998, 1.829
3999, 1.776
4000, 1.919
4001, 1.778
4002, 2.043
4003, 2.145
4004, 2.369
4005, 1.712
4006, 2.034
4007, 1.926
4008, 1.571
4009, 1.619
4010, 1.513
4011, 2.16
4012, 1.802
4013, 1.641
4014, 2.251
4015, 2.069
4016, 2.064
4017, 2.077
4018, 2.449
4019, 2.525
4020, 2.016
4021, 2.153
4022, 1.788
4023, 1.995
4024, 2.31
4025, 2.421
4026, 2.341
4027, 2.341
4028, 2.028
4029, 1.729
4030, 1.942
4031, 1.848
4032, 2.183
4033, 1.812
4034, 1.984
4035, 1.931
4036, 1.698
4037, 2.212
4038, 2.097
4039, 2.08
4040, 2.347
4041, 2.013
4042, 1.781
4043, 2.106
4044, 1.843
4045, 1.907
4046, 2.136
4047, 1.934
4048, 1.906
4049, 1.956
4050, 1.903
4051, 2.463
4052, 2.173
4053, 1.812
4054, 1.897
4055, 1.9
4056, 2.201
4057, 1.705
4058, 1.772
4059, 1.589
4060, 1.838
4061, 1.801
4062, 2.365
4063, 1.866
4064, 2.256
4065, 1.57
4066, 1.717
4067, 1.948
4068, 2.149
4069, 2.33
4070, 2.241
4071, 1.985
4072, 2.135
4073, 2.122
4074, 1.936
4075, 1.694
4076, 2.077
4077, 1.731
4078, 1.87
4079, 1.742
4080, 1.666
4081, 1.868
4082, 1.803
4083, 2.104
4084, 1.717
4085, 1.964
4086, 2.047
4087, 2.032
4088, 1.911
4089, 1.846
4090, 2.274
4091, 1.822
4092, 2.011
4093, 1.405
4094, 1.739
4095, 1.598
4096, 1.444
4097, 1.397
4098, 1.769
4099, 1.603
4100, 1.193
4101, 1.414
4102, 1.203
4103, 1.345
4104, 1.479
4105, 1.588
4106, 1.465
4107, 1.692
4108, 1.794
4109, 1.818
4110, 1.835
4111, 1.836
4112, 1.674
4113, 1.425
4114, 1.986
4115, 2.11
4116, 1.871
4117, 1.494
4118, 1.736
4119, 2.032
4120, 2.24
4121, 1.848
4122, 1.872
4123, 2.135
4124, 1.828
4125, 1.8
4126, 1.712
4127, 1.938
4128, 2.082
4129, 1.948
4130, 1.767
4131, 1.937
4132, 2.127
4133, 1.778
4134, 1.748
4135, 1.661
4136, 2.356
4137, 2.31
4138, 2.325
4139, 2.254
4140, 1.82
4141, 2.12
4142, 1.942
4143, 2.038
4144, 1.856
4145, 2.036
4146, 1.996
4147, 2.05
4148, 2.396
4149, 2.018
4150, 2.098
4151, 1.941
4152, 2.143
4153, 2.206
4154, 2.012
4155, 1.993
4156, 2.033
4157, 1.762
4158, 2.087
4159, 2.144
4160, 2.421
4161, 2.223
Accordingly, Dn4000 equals 1.29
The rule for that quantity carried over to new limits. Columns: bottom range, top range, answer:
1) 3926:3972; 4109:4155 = 1.45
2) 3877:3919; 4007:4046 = 1.38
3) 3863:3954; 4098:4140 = 1.25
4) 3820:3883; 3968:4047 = 1.32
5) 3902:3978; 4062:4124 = 1.26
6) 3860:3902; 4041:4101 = 1.33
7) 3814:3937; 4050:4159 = 1.38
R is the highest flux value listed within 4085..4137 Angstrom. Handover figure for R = 2.356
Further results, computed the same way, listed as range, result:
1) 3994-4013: 2.369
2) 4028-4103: 2.463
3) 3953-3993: 2.456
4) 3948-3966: 2.184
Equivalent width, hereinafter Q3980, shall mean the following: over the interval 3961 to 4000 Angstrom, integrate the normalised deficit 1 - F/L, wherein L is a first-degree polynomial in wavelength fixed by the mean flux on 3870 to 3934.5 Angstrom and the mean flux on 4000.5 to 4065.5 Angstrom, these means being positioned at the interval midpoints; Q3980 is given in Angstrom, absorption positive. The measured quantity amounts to 5.9 Angstrom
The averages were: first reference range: 1.55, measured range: 1.55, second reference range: 2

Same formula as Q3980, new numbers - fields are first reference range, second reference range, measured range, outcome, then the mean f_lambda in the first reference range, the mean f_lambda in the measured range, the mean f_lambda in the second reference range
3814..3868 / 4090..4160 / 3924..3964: 1.44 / 1.52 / 1.58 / 1.86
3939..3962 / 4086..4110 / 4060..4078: -3.28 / 1.78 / 1.99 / 1.66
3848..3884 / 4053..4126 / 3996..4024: -3.17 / 1.69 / 1.98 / 1.82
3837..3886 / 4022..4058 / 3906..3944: 3.37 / 1.61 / 1.6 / 2.02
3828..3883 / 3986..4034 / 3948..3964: 1.62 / 1.53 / 1.64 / 1.99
